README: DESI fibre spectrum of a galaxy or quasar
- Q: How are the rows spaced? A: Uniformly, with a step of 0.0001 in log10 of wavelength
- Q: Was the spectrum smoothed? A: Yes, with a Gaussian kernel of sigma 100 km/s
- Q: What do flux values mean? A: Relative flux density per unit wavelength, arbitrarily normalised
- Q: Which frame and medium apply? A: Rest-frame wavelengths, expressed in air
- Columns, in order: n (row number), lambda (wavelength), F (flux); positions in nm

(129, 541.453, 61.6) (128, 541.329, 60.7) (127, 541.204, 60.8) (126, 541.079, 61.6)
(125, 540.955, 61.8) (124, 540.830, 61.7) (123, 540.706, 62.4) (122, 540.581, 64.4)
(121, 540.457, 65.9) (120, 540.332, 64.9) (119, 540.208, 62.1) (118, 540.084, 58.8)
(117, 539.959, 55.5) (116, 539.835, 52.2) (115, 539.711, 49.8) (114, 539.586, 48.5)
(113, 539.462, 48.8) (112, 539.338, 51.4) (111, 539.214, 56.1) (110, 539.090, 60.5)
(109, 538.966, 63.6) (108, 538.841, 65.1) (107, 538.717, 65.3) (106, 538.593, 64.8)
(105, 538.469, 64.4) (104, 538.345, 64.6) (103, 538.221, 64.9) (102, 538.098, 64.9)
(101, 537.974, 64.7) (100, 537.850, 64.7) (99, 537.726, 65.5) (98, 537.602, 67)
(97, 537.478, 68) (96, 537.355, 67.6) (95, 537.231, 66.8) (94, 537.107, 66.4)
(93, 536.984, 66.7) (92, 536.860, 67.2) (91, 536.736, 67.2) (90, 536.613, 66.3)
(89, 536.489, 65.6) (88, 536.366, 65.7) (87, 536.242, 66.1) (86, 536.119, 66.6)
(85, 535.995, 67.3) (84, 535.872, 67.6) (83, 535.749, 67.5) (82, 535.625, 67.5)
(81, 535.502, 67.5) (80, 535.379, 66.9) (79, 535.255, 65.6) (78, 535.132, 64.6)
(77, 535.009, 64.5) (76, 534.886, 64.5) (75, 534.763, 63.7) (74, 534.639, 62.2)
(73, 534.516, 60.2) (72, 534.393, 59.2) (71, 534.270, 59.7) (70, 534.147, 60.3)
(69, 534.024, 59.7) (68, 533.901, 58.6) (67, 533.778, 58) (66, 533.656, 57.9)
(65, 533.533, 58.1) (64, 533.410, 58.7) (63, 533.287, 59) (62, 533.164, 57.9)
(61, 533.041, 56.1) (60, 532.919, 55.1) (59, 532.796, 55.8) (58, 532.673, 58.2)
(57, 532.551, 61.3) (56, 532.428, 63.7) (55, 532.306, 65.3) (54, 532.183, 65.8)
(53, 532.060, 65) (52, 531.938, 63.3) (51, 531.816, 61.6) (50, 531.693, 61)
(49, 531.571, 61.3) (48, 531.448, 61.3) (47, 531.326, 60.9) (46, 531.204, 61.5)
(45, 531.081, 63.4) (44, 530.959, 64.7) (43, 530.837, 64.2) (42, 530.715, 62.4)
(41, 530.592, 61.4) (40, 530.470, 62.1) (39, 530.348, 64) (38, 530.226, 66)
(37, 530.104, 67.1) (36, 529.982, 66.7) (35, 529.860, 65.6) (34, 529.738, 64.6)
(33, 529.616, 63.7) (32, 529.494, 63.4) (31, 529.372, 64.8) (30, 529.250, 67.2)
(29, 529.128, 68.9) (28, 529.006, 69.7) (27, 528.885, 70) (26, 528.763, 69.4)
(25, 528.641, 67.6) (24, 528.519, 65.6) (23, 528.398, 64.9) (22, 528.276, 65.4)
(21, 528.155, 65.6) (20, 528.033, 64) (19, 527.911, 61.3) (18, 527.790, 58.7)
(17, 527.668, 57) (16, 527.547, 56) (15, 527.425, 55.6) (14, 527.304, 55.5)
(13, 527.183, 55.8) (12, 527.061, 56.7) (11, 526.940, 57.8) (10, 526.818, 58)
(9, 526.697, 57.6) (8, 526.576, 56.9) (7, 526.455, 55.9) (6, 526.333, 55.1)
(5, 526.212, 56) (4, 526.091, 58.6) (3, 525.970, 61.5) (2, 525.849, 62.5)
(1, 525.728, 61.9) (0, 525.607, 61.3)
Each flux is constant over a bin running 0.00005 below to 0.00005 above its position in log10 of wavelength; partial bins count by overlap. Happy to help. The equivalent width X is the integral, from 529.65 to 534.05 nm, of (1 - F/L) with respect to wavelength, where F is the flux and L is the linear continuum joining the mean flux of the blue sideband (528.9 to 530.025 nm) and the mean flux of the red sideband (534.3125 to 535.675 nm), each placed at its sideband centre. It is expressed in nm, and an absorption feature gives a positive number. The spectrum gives 0.251 nm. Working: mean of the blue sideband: 66.2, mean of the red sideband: 64.1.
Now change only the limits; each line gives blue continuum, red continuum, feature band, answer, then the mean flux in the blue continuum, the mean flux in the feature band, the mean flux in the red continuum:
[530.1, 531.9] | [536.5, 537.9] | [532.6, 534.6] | 0.19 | 62.7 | 58.4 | 66.6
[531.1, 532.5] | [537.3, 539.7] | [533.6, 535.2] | 0.04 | 62.8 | 61.1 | 61.8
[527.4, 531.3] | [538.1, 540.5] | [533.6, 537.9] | -0.25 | 64.2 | 64.6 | 59.4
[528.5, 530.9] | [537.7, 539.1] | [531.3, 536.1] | 0.24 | 65.7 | 61.9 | 64.5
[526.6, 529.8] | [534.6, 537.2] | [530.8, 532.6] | 0.03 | 62.4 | 62.9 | 66.1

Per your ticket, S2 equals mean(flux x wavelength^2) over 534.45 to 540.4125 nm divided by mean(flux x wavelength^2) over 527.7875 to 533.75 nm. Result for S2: 1.0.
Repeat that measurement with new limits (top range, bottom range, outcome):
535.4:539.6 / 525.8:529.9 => 1.08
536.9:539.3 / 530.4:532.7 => 1.06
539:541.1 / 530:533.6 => 0.97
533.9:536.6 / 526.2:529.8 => 1.07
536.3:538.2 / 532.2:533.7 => 1.14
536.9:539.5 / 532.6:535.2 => 1.08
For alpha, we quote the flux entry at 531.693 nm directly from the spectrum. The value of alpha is 61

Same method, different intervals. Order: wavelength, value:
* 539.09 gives 60.5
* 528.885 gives 70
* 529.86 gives 65.6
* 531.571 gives 61.3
